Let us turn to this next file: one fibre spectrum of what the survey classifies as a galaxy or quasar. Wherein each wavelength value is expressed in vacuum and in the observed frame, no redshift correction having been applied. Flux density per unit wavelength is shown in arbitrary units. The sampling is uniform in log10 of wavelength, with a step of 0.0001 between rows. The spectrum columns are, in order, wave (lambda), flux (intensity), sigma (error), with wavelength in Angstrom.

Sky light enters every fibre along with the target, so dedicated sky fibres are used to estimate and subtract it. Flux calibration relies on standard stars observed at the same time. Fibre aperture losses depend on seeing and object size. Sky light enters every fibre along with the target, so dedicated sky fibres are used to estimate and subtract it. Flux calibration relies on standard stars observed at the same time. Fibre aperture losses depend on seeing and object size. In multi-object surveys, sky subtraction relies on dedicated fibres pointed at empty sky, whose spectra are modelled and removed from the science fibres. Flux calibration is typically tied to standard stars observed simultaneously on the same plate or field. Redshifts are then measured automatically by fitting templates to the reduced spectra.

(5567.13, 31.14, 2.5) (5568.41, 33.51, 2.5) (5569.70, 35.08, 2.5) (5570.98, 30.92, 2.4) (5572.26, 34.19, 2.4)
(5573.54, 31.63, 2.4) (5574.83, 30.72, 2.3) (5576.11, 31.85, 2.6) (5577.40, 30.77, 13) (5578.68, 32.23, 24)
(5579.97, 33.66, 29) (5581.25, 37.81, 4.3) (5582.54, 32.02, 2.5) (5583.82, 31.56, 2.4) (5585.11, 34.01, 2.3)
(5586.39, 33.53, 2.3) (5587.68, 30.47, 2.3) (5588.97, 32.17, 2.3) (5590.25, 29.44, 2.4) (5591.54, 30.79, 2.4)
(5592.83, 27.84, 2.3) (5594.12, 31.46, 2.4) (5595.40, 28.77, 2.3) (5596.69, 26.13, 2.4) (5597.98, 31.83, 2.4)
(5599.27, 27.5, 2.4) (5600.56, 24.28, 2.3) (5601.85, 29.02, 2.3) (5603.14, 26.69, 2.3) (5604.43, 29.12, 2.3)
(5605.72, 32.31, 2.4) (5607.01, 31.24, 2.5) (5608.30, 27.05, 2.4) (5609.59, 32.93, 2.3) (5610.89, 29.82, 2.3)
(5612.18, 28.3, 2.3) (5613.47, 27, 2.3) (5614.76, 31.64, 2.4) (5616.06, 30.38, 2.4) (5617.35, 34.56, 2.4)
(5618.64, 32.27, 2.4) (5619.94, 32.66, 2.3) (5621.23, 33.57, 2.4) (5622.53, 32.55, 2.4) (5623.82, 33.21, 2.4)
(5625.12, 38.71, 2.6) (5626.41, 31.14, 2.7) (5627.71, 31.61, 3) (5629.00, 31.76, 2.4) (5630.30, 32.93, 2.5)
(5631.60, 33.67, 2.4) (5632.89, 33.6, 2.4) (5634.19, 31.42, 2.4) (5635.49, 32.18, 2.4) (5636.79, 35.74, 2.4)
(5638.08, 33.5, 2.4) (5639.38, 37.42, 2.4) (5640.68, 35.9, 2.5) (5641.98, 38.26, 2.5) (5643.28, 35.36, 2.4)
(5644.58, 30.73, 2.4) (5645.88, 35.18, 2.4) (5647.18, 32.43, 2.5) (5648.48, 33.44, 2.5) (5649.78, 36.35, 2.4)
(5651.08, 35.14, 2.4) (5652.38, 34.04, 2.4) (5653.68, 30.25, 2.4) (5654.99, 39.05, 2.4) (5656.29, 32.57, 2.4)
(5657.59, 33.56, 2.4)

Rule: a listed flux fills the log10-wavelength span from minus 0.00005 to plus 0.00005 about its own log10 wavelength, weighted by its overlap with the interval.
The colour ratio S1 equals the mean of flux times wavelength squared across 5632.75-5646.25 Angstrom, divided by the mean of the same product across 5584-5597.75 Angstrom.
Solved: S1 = 1.15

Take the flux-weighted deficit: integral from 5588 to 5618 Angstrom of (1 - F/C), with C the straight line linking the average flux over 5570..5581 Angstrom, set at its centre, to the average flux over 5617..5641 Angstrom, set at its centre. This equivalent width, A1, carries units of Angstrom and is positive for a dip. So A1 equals 3.1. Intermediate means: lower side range 32.3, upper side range 33.6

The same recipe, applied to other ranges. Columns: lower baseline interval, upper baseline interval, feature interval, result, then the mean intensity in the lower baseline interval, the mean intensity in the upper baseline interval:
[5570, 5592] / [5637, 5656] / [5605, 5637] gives 1.7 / 32.3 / 34.8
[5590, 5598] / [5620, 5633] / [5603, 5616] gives 0.6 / 29.3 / 33.2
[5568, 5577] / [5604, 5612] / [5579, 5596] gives -0.1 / 32.5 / 30.3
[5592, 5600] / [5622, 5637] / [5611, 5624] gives 0.1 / 28.9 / 33.1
